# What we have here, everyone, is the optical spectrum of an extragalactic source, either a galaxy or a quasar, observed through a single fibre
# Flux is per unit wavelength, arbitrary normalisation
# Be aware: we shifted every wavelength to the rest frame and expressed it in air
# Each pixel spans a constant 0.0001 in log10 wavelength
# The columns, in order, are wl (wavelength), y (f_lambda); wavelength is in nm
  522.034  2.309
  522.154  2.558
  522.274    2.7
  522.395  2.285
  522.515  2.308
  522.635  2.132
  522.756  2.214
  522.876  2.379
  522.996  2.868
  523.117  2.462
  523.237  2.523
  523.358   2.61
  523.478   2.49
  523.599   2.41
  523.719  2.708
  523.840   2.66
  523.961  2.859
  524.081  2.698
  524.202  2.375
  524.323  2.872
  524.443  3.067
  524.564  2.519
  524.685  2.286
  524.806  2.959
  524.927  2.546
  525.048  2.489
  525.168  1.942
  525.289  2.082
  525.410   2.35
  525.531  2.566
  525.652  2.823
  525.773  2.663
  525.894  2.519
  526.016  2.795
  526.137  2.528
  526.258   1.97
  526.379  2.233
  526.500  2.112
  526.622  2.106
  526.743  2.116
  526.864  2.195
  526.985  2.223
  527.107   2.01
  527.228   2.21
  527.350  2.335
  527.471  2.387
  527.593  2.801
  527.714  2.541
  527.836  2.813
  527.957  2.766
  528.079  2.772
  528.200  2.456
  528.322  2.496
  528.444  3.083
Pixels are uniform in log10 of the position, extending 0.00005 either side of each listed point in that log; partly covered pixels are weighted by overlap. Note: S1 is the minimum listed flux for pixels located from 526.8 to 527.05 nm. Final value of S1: 2.195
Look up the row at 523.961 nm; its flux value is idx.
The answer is 2.859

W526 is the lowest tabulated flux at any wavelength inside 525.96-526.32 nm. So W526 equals 1.97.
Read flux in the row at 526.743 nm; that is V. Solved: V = 2.116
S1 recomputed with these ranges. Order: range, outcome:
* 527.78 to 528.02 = 2.766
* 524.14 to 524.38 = 2.375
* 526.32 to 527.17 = 2.01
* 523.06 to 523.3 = 2.462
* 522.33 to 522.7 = 2.132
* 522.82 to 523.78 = 2.379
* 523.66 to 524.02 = 2.66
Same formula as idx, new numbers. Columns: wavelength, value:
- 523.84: 2.66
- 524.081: 2.698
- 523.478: 2.49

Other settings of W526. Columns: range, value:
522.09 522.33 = 2.558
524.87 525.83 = 1.942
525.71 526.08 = 2.519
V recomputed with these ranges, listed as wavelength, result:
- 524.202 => 2.375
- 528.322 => 2.496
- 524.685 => 2.286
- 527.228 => 2.21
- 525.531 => 2.566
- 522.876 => 2.379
